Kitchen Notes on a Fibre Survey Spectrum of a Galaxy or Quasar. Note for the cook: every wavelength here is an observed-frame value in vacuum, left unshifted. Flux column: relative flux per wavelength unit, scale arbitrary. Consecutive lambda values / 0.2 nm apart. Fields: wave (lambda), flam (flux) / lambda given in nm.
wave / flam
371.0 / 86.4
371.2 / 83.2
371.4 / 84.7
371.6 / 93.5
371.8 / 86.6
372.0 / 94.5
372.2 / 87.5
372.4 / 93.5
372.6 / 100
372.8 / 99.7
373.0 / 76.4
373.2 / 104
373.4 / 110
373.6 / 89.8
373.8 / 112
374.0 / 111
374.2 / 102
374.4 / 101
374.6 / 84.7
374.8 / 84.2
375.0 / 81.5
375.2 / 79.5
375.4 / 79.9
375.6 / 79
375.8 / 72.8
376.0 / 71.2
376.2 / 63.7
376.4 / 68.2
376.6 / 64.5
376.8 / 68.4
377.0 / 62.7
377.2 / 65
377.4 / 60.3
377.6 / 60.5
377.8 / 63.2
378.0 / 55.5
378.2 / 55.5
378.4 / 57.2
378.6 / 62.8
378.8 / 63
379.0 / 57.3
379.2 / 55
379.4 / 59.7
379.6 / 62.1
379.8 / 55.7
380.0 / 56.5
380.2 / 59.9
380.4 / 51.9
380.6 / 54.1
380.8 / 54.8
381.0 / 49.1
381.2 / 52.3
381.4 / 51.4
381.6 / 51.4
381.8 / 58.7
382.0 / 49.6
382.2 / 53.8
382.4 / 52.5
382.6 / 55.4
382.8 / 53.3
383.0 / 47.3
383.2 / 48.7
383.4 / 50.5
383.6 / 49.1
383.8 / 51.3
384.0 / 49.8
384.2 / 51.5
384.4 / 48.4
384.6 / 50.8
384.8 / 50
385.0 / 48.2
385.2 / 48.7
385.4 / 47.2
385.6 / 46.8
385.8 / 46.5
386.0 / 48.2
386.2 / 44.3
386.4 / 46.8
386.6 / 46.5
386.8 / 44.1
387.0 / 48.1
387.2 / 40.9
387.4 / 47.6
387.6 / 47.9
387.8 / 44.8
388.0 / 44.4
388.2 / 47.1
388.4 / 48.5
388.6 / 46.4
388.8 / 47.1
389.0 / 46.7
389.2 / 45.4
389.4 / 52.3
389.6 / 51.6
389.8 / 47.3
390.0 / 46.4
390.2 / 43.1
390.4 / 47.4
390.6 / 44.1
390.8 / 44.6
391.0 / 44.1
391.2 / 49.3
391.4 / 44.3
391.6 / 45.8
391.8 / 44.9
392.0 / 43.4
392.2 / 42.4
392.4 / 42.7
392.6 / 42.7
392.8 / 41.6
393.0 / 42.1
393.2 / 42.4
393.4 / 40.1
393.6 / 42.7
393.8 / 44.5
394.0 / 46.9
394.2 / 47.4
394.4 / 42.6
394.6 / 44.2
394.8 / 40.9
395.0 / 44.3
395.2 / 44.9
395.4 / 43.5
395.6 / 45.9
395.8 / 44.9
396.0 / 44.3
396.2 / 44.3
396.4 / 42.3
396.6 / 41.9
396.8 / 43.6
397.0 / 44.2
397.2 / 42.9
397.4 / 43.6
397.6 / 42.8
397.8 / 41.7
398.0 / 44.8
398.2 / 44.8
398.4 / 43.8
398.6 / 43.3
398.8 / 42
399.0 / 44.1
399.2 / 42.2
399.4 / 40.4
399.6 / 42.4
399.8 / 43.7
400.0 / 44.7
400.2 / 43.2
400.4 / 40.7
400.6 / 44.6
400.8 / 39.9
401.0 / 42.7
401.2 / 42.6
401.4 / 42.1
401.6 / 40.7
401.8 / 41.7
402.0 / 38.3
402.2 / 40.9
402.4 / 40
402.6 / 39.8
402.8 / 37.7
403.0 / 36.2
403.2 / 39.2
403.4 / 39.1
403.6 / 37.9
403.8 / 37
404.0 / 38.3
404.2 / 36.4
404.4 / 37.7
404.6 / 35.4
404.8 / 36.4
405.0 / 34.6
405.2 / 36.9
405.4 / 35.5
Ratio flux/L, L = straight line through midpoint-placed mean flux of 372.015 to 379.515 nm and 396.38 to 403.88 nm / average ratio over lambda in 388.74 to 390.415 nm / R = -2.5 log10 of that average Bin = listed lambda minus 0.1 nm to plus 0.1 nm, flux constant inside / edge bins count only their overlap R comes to 0.20 mag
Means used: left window 77.5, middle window 47.5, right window 41.7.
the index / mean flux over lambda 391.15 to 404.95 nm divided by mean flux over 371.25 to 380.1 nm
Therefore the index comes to 0.5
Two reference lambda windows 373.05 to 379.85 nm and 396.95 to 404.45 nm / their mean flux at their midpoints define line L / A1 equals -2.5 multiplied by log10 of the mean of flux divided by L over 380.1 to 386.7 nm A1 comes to 0.27 mag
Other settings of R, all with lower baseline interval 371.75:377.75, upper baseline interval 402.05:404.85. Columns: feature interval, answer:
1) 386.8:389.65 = 0.31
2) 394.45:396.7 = 0.16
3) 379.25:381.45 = 0.33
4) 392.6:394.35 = 0.23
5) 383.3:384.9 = 0.34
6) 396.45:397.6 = 0.12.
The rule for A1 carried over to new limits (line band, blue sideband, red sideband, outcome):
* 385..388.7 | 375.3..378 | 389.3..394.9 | 0.13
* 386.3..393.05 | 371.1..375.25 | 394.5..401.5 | 0.29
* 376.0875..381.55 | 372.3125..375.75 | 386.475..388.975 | 0.29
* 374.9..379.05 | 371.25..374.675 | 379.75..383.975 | 0.15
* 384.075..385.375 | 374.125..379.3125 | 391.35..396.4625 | 0.17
